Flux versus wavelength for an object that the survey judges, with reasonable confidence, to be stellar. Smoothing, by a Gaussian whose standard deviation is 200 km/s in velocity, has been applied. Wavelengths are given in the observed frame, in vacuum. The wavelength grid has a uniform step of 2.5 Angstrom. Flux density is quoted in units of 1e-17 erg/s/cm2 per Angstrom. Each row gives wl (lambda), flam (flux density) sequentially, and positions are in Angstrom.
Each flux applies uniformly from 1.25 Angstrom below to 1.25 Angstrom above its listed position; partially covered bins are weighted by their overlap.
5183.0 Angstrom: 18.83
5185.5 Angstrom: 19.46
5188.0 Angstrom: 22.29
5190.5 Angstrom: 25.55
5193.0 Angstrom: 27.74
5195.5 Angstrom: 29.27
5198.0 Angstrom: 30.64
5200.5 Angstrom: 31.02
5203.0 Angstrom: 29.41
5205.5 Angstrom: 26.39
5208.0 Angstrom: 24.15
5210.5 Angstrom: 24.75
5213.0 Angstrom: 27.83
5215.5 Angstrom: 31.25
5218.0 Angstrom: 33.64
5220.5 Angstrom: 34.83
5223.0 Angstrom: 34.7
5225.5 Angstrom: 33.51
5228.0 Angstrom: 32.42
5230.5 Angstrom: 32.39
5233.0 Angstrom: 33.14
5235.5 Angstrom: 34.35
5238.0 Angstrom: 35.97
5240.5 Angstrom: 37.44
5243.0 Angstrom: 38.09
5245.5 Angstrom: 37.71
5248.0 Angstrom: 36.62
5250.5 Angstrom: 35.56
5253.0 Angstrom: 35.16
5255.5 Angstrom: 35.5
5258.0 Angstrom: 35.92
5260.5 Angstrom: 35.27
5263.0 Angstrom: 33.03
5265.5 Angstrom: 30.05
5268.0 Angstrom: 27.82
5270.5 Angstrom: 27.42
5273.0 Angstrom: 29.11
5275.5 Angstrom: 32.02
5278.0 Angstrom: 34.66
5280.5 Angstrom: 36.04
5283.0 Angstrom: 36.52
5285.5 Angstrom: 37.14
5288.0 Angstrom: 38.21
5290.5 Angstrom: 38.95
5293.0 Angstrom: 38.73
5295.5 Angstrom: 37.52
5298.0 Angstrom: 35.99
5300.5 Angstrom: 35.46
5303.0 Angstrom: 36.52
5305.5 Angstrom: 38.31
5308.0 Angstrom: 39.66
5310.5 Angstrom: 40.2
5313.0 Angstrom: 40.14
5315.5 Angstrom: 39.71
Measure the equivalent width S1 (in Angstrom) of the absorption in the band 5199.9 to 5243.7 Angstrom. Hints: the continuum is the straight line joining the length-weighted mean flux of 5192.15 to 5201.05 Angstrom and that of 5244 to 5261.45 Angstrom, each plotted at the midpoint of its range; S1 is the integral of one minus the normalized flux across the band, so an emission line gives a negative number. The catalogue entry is 0.9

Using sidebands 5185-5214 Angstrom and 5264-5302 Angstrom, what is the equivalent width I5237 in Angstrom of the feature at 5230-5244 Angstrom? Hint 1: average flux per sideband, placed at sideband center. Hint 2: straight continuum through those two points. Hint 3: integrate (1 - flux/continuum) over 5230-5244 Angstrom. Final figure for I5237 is -2.4 Angstrom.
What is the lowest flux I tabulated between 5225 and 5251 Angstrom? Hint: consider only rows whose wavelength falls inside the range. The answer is 32.39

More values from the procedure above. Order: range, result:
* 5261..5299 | 27.42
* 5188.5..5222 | 24.15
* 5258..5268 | 27.82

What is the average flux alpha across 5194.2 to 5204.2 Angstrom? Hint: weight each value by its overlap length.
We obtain 30.1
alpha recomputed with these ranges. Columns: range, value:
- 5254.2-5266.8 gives 33.9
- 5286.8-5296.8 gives 38.3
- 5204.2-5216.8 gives 26.9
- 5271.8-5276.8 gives 30.6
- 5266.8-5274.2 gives 28.1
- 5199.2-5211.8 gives 27.2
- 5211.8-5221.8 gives 31.9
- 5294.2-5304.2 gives 36.4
